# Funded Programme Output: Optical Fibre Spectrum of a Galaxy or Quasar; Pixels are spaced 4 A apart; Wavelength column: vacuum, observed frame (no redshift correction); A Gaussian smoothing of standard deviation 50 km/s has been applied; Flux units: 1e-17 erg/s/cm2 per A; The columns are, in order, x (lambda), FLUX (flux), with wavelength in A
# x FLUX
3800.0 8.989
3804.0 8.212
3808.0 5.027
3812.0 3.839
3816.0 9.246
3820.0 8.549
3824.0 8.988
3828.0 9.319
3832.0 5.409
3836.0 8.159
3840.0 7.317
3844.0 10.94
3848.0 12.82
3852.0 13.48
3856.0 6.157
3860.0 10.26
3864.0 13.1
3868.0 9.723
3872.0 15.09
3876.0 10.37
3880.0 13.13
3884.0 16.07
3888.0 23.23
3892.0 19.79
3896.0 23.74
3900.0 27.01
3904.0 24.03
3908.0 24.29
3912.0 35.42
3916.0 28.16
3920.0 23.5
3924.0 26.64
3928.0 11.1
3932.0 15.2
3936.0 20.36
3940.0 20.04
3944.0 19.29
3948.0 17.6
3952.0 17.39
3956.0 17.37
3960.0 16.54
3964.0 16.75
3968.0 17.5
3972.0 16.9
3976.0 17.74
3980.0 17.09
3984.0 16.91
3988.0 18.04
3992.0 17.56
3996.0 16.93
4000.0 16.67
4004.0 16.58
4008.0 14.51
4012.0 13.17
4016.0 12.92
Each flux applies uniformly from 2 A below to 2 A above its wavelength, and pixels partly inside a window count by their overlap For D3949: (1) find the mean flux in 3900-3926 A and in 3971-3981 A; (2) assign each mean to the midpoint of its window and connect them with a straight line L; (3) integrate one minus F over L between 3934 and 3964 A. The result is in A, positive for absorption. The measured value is 4.5 A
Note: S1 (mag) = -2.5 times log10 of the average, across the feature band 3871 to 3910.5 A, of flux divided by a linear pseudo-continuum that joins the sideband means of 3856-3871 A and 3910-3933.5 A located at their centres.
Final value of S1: -0.18 mag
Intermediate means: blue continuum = 10.6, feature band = 20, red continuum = 23.5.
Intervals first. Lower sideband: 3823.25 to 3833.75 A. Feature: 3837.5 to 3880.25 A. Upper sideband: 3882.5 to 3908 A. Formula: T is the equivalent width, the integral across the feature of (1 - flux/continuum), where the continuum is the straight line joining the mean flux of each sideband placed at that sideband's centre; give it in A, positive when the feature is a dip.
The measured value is 9.76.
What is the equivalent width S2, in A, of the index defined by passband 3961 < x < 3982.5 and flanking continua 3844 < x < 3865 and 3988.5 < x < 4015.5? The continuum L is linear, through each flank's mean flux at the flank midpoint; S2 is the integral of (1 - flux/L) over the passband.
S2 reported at -3.3 A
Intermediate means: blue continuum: 11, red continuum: 15.9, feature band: 17.2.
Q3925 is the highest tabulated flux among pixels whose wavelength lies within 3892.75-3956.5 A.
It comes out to 35.42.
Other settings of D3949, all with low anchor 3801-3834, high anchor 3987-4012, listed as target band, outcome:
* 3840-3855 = -4.1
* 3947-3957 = -2.4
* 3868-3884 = -4.0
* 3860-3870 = -1.5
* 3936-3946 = -4.7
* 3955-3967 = -2.0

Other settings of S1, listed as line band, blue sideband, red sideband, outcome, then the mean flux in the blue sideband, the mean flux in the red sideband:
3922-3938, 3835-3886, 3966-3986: -0.23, 11.3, 17.2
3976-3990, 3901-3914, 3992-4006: 0.08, 27.8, 16.8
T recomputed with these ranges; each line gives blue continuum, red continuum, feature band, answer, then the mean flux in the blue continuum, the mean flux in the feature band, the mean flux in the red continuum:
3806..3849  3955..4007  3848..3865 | -1.98 A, 8.04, 10.9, 17.1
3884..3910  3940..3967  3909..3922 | -4.44 A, 23.1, 28.7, 17.7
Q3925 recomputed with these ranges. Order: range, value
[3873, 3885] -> 16.07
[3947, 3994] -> 18.04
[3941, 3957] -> 19.29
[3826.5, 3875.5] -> 15.09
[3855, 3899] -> 23.74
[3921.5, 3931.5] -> 26.64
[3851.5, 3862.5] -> 13.48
